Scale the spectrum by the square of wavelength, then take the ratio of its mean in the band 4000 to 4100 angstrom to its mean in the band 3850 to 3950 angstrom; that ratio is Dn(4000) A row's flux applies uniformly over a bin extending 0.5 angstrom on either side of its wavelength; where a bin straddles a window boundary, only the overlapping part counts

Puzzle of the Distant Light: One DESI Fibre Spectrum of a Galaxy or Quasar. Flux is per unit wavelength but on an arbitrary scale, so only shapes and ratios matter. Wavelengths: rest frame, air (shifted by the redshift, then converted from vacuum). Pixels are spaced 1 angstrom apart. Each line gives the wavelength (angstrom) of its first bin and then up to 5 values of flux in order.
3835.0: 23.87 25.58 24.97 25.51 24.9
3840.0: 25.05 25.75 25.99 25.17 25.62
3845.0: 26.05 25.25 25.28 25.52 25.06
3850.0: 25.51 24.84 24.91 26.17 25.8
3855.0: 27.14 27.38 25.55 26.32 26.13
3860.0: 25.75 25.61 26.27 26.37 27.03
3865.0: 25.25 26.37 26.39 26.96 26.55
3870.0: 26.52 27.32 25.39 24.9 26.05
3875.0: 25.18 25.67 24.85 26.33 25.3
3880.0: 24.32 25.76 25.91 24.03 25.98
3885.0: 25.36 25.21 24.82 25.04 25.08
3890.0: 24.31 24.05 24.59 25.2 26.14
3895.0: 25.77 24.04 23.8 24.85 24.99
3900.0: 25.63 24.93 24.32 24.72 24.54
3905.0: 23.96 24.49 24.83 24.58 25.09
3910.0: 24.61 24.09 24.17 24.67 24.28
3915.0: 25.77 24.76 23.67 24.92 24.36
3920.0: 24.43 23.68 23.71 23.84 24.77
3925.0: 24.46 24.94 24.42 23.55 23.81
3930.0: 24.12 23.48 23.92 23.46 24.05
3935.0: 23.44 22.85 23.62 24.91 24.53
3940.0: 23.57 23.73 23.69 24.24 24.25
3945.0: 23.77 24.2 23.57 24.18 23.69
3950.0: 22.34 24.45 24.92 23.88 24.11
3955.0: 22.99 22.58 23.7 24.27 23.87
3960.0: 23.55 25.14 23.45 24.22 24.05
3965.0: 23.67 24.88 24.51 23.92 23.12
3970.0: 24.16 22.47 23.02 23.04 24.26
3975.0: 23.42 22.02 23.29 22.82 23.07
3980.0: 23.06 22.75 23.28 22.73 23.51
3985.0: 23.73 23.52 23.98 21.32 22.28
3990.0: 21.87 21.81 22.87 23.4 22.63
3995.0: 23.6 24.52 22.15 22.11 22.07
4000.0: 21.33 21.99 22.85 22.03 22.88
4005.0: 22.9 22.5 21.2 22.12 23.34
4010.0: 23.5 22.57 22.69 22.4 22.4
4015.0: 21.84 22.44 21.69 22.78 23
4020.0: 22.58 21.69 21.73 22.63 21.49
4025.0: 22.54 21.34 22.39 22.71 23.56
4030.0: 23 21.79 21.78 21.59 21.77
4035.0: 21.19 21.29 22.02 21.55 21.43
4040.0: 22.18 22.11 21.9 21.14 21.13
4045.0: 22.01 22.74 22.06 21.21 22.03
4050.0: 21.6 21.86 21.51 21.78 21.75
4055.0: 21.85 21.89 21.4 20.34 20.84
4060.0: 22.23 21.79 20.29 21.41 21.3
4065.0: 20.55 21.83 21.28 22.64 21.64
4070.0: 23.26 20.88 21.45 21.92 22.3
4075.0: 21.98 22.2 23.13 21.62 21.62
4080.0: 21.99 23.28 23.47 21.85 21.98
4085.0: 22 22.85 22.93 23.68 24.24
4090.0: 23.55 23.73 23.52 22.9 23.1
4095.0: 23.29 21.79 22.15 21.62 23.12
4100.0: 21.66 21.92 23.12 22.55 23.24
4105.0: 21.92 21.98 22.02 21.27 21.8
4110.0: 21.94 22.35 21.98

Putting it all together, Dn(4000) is 0.96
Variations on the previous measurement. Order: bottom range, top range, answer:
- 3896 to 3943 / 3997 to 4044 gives 0.96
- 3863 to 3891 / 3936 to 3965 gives 0.97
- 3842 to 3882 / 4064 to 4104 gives 0.97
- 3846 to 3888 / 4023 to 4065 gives 0.92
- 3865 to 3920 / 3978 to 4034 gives 0.95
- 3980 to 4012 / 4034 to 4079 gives 0.99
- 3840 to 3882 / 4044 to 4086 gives 0.94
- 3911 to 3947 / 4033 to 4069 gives 0.95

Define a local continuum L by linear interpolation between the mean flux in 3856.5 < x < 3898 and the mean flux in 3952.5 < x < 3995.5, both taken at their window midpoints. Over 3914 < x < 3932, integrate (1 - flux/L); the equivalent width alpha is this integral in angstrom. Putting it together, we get 0.2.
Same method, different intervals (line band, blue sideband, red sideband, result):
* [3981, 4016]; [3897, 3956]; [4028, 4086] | 0.4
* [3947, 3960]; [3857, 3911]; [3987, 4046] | 0.0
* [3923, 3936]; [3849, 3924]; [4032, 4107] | 0.3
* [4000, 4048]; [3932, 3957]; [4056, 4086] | 0.8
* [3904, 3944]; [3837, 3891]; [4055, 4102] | 0.8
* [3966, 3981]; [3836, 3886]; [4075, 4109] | 0.5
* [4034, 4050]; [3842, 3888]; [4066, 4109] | 1.0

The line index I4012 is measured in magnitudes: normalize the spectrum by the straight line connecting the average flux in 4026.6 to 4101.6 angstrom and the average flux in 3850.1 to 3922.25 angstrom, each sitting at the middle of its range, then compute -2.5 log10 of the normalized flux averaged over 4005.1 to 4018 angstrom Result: 0.03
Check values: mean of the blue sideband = 25.3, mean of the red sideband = 22.1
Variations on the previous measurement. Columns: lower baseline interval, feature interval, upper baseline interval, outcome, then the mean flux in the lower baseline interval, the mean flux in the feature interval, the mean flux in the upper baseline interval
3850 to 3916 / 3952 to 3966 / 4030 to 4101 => 0.00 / 25.4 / 23.9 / 22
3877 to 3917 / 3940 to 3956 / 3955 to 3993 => 0.00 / 24.9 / 23.8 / 23.3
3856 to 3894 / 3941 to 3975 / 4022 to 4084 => 0.00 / 25.6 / 23.8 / 21.9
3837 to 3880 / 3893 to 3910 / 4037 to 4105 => 0.01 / 25.8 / 24.8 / 22.1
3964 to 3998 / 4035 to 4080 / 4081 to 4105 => 0.06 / 23.2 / 21.7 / 22.8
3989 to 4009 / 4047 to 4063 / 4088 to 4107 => 0.06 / 22.5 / 21.5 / 22.8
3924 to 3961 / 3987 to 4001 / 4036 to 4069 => 0.02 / 23.9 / 22.5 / 21.6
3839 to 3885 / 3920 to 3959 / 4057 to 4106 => 0.03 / 25.8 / 23.9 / 22.2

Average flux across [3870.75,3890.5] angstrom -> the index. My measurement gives 25.3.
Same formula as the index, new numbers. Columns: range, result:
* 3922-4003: 23.5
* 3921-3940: 24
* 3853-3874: 26.2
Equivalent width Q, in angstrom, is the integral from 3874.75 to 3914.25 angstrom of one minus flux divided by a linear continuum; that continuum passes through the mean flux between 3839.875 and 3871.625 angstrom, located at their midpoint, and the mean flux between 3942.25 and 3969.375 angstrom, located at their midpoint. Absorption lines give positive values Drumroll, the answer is 0.4 angstrom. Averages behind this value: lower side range 26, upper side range 23.9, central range 24.9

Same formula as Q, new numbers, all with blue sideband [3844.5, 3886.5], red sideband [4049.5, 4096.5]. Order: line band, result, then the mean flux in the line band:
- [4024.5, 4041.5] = 0.6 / 22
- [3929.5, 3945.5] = 0.4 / 23.9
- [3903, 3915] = 0.2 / 24.5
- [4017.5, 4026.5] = 0.3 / 22.2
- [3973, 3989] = 0.5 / 23.1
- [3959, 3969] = 0.0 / 24.1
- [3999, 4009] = 0.5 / 22.3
